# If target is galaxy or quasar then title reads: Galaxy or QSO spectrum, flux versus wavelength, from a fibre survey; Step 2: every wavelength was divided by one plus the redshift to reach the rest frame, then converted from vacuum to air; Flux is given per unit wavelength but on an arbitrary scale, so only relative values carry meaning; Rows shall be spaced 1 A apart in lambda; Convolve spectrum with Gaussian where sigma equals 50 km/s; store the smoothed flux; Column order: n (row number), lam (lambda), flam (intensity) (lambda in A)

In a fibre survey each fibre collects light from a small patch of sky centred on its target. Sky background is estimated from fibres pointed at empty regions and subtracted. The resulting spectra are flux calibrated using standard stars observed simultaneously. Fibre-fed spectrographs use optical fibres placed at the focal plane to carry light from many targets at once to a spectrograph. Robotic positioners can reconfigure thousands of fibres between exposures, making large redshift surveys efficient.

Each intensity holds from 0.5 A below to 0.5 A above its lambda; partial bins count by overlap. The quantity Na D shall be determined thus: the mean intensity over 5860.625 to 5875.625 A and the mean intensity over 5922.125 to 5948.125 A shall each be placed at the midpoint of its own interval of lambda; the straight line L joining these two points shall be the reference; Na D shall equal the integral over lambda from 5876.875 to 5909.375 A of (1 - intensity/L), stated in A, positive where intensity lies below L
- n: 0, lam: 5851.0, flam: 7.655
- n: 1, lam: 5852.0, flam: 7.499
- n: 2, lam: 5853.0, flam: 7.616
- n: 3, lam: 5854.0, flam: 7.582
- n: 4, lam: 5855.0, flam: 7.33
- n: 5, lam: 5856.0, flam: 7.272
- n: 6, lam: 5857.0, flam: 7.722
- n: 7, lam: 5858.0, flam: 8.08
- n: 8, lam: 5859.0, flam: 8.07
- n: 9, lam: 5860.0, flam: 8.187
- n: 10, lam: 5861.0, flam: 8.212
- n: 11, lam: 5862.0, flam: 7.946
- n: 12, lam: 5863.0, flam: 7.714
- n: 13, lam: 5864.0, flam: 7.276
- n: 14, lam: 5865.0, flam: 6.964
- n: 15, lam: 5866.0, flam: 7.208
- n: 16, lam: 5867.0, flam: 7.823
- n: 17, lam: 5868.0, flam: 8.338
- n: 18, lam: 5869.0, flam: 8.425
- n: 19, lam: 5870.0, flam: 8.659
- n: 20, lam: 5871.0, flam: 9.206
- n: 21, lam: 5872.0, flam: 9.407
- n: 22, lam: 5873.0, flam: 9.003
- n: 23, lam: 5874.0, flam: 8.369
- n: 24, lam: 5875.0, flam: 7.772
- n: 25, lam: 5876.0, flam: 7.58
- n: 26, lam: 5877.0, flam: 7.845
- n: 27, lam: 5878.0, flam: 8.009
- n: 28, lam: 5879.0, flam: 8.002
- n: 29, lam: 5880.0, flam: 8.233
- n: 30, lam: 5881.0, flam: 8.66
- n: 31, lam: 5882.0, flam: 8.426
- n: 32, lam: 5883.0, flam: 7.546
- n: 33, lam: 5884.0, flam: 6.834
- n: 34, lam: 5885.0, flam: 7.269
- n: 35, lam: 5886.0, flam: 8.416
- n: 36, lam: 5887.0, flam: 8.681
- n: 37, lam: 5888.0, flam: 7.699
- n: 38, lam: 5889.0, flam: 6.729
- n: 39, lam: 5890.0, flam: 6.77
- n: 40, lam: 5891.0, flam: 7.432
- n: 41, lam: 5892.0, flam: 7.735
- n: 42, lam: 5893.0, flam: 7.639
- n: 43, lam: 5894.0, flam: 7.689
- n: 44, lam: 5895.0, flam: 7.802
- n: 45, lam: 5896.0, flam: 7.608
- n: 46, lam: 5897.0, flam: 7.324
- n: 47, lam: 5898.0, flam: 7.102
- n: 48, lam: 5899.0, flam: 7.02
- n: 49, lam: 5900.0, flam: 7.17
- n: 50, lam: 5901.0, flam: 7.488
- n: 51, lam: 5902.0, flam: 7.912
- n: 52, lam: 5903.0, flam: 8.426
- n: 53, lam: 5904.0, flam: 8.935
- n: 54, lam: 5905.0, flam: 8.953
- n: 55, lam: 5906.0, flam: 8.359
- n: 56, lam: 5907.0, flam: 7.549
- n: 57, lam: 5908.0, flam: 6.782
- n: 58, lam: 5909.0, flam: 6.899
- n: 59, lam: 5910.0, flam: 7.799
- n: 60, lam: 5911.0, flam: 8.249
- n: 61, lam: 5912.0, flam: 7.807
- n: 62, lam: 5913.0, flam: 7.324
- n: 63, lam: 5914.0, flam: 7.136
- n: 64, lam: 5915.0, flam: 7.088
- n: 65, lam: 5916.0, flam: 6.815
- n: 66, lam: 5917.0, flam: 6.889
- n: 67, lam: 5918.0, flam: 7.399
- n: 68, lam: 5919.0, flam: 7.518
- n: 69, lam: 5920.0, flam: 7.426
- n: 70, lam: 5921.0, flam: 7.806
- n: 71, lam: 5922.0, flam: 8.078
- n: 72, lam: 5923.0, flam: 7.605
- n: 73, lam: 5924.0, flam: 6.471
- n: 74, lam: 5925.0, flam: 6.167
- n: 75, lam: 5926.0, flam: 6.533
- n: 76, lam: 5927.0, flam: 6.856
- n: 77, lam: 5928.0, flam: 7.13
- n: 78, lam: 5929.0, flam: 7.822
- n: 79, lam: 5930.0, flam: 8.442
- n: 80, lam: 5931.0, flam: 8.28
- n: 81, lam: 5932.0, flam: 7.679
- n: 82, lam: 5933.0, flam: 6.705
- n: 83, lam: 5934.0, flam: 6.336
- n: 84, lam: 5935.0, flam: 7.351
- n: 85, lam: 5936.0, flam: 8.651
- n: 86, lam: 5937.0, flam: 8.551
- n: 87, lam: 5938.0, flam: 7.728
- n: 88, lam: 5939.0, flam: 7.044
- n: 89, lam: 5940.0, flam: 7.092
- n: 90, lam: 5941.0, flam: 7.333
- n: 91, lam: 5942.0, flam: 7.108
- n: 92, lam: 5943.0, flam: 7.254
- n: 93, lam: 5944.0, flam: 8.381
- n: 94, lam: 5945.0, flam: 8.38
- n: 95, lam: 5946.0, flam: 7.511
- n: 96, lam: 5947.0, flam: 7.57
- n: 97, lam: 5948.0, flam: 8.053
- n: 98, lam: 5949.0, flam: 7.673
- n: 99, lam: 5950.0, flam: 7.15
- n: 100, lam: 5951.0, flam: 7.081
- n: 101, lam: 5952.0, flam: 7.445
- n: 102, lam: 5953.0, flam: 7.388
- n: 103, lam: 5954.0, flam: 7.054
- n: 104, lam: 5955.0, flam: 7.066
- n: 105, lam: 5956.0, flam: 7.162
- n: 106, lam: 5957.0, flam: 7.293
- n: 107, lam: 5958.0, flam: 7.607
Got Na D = 0.7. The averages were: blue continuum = 8.15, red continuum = 7.46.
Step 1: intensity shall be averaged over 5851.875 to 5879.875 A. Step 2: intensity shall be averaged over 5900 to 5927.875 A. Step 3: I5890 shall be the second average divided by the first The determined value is 0.94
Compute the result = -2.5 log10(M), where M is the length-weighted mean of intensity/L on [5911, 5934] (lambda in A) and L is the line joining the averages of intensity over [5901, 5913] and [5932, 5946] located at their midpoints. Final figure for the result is 0.06 mag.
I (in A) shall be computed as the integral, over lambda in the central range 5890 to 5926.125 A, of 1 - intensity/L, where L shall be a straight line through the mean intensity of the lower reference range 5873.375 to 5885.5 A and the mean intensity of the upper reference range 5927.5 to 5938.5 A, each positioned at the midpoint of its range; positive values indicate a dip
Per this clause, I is 1.3 A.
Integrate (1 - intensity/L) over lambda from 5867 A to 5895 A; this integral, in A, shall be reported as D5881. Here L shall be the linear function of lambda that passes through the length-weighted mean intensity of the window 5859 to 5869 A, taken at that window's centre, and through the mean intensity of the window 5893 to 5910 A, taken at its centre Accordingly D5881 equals -0.9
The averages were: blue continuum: 7.79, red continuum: 7.69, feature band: 8.01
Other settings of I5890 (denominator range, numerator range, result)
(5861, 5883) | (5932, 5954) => 0.92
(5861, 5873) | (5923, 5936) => 0.89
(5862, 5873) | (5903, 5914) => 0.97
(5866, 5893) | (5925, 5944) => 0.93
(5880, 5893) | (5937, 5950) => 0.99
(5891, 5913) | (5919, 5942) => 0.96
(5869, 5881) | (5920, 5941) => 0.88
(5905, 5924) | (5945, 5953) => 1.01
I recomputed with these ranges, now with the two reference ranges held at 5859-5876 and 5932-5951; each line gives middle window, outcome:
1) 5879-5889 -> 0.1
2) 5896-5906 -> 0.0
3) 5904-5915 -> 0.1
